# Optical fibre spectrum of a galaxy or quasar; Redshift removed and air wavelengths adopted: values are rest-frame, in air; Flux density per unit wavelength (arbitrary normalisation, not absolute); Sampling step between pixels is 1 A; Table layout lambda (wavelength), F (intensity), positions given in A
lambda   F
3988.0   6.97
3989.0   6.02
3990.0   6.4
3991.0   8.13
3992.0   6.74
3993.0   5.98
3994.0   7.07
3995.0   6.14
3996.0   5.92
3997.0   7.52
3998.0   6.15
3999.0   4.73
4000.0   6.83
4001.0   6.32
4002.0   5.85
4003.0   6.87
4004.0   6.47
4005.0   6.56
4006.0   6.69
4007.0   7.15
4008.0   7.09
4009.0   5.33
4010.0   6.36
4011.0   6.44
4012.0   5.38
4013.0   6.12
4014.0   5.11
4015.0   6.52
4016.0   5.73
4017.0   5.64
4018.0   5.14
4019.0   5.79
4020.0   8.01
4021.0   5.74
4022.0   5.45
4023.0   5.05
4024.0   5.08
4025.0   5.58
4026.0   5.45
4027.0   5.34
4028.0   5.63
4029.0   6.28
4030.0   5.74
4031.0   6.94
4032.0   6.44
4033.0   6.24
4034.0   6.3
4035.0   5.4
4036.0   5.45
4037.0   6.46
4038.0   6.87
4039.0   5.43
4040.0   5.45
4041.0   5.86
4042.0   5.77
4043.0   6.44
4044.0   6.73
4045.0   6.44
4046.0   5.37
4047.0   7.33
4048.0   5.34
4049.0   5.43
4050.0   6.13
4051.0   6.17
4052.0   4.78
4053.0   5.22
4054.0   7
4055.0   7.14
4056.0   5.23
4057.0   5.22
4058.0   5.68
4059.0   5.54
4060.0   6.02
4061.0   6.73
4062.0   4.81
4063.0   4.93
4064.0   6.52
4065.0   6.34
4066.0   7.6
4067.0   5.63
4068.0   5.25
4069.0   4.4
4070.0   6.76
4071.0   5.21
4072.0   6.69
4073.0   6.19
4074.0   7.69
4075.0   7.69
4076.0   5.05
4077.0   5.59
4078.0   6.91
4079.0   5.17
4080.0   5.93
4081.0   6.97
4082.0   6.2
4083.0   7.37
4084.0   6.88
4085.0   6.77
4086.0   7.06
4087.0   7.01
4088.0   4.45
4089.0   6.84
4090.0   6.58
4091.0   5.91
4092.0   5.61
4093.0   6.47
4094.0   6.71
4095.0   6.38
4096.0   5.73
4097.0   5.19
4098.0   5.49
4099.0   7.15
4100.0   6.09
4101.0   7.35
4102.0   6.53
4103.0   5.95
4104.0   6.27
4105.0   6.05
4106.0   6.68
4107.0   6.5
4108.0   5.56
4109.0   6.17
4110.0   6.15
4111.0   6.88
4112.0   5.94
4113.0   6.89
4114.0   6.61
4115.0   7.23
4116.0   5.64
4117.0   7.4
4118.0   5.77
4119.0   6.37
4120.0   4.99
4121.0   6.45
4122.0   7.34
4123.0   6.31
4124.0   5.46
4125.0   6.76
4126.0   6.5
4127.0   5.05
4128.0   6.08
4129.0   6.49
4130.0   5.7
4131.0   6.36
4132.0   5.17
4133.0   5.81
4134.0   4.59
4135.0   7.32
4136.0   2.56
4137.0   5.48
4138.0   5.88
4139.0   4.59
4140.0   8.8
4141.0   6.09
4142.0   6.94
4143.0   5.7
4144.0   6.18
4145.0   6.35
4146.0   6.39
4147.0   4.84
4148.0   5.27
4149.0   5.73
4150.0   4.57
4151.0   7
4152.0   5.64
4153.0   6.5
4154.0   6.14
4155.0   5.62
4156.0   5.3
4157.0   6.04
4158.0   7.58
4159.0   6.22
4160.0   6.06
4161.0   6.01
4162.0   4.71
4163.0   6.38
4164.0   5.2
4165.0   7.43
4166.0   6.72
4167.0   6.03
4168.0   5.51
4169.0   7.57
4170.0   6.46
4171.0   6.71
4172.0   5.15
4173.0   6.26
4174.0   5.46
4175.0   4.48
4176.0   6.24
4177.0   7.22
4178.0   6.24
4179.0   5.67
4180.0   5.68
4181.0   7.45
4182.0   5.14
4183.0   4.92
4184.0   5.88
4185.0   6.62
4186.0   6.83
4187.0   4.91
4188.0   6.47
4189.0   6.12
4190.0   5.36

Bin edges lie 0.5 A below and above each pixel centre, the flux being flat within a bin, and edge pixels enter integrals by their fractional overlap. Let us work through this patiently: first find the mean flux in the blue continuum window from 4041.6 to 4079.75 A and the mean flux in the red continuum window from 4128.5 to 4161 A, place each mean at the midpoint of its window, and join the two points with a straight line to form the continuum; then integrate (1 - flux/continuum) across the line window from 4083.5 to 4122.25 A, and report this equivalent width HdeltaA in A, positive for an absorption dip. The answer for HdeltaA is -2.4 A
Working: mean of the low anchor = 6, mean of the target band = 6.33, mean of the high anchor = 5.91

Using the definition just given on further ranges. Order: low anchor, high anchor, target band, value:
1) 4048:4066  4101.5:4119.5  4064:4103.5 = -1.1 A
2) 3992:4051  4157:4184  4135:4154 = 0.7 A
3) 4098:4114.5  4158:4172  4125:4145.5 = 1.3 A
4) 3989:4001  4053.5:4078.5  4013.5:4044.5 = 1.9 A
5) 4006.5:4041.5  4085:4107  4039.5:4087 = 0.2 A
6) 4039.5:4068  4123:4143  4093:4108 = -0.9 A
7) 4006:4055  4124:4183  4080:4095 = -1.2 A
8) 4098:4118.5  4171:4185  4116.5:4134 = 0.6 A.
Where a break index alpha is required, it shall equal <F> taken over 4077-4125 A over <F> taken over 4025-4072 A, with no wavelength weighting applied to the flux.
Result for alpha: 1.07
